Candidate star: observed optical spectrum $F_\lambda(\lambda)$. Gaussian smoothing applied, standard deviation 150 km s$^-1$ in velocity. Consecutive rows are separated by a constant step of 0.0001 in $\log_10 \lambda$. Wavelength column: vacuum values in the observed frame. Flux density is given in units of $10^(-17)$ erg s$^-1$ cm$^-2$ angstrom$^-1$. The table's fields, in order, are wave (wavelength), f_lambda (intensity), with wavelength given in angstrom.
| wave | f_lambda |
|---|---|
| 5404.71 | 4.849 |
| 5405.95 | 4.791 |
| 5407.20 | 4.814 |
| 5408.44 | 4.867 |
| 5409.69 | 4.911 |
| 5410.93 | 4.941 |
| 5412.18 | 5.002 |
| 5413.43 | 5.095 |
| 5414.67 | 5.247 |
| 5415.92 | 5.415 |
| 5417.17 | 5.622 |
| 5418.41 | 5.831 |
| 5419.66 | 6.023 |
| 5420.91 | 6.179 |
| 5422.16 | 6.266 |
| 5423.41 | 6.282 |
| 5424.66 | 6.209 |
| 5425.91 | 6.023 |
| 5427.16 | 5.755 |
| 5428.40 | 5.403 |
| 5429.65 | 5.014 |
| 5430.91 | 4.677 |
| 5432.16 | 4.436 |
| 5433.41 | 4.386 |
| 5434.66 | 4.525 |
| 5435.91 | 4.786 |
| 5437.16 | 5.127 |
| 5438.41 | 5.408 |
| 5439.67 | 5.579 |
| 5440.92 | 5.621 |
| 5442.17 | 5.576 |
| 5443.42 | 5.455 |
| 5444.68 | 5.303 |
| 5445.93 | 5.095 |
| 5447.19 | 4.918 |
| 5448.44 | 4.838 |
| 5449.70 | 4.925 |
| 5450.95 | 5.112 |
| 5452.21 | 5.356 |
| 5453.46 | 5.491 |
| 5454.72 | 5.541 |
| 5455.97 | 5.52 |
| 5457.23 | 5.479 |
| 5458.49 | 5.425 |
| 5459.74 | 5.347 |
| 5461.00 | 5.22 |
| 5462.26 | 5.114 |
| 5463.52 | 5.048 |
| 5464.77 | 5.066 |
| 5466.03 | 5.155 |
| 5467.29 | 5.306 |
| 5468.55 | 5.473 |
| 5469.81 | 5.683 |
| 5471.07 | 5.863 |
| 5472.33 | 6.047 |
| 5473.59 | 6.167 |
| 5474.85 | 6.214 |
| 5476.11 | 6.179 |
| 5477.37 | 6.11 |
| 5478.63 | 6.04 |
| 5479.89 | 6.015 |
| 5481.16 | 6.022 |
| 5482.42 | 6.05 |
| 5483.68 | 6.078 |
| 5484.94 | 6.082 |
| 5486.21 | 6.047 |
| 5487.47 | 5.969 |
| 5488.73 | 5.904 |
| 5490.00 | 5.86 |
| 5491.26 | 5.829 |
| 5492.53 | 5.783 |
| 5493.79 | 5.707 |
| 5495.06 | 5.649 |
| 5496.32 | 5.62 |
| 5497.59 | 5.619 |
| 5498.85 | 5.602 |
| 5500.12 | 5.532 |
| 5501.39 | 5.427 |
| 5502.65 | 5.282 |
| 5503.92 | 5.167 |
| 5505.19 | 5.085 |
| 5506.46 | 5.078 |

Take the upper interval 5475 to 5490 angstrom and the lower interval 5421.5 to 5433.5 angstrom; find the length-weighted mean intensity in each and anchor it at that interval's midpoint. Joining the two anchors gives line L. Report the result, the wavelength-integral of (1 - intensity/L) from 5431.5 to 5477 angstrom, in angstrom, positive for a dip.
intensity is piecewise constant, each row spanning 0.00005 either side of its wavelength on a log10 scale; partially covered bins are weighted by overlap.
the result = 3.4 angstrom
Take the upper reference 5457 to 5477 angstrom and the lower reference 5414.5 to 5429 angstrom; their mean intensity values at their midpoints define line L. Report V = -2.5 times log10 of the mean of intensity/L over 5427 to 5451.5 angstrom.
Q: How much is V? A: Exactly 0.13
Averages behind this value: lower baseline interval 5.88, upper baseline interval 5.56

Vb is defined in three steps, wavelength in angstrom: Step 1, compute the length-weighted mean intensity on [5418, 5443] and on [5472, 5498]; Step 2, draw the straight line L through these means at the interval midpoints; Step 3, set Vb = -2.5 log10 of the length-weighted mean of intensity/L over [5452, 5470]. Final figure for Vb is 0.077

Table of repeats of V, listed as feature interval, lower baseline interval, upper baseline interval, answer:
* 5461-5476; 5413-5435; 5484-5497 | 0.031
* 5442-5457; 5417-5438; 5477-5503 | 0.064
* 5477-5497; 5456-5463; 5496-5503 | -0.088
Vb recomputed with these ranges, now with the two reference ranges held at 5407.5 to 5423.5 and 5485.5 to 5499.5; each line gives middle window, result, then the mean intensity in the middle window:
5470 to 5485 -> -0.06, 6.06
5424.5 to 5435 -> 0.08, 5.13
